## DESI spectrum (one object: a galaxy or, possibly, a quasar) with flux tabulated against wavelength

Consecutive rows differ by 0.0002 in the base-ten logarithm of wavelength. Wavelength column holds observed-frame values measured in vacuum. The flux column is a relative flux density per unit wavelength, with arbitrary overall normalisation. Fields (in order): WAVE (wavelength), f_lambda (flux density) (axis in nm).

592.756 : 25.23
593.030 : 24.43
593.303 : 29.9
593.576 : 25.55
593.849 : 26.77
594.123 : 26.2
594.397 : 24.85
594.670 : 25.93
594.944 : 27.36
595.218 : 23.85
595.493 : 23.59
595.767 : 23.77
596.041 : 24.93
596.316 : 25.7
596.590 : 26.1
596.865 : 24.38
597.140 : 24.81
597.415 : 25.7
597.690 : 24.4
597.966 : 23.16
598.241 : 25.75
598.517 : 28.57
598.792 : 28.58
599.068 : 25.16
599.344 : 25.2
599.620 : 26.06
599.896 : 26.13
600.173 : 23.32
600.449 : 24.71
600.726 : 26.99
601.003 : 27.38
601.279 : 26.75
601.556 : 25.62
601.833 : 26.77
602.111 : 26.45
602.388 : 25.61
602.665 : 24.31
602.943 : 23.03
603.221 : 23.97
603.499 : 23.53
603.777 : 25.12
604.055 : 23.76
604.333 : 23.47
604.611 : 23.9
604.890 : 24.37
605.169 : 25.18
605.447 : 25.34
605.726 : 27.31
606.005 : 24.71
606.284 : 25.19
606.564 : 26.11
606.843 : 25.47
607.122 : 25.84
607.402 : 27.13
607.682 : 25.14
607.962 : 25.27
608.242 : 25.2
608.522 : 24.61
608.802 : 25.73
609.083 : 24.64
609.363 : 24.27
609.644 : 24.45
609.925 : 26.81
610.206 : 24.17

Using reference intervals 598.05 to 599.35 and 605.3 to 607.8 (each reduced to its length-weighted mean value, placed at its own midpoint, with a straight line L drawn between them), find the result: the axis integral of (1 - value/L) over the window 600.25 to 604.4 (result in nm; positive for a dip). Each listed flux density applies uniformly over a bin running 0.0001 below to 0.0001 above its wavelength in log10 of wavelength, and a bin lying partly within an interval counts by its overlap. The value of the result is 0.175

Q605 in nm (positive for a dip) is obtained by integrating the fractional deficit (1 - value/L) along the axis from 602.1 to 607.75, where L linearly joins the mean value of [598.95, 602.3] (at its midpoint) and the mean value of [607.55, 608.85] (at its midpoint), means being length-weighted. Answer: 0.11 nm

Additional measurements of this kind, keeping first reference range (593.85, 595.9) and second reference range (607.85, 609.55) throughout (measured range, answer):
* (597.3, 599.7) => -0.069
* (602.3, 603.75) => 0.053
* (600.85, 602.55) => -0.091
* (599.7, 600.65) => 0.005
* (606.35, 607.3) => -0.032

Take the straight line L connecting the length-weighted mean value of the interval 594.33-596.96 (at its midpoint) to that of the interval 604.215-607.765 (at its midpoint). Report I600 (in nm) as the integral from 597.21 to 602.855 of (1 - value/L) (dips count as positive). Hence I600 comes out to -0.14 nm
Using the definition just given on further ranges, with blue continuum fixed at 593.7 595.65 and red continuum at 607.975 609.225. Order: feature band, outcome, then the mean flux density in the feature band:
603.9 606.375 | 0.04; 24.8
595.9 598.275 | 0.04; 25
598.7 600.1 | -0.04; 26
